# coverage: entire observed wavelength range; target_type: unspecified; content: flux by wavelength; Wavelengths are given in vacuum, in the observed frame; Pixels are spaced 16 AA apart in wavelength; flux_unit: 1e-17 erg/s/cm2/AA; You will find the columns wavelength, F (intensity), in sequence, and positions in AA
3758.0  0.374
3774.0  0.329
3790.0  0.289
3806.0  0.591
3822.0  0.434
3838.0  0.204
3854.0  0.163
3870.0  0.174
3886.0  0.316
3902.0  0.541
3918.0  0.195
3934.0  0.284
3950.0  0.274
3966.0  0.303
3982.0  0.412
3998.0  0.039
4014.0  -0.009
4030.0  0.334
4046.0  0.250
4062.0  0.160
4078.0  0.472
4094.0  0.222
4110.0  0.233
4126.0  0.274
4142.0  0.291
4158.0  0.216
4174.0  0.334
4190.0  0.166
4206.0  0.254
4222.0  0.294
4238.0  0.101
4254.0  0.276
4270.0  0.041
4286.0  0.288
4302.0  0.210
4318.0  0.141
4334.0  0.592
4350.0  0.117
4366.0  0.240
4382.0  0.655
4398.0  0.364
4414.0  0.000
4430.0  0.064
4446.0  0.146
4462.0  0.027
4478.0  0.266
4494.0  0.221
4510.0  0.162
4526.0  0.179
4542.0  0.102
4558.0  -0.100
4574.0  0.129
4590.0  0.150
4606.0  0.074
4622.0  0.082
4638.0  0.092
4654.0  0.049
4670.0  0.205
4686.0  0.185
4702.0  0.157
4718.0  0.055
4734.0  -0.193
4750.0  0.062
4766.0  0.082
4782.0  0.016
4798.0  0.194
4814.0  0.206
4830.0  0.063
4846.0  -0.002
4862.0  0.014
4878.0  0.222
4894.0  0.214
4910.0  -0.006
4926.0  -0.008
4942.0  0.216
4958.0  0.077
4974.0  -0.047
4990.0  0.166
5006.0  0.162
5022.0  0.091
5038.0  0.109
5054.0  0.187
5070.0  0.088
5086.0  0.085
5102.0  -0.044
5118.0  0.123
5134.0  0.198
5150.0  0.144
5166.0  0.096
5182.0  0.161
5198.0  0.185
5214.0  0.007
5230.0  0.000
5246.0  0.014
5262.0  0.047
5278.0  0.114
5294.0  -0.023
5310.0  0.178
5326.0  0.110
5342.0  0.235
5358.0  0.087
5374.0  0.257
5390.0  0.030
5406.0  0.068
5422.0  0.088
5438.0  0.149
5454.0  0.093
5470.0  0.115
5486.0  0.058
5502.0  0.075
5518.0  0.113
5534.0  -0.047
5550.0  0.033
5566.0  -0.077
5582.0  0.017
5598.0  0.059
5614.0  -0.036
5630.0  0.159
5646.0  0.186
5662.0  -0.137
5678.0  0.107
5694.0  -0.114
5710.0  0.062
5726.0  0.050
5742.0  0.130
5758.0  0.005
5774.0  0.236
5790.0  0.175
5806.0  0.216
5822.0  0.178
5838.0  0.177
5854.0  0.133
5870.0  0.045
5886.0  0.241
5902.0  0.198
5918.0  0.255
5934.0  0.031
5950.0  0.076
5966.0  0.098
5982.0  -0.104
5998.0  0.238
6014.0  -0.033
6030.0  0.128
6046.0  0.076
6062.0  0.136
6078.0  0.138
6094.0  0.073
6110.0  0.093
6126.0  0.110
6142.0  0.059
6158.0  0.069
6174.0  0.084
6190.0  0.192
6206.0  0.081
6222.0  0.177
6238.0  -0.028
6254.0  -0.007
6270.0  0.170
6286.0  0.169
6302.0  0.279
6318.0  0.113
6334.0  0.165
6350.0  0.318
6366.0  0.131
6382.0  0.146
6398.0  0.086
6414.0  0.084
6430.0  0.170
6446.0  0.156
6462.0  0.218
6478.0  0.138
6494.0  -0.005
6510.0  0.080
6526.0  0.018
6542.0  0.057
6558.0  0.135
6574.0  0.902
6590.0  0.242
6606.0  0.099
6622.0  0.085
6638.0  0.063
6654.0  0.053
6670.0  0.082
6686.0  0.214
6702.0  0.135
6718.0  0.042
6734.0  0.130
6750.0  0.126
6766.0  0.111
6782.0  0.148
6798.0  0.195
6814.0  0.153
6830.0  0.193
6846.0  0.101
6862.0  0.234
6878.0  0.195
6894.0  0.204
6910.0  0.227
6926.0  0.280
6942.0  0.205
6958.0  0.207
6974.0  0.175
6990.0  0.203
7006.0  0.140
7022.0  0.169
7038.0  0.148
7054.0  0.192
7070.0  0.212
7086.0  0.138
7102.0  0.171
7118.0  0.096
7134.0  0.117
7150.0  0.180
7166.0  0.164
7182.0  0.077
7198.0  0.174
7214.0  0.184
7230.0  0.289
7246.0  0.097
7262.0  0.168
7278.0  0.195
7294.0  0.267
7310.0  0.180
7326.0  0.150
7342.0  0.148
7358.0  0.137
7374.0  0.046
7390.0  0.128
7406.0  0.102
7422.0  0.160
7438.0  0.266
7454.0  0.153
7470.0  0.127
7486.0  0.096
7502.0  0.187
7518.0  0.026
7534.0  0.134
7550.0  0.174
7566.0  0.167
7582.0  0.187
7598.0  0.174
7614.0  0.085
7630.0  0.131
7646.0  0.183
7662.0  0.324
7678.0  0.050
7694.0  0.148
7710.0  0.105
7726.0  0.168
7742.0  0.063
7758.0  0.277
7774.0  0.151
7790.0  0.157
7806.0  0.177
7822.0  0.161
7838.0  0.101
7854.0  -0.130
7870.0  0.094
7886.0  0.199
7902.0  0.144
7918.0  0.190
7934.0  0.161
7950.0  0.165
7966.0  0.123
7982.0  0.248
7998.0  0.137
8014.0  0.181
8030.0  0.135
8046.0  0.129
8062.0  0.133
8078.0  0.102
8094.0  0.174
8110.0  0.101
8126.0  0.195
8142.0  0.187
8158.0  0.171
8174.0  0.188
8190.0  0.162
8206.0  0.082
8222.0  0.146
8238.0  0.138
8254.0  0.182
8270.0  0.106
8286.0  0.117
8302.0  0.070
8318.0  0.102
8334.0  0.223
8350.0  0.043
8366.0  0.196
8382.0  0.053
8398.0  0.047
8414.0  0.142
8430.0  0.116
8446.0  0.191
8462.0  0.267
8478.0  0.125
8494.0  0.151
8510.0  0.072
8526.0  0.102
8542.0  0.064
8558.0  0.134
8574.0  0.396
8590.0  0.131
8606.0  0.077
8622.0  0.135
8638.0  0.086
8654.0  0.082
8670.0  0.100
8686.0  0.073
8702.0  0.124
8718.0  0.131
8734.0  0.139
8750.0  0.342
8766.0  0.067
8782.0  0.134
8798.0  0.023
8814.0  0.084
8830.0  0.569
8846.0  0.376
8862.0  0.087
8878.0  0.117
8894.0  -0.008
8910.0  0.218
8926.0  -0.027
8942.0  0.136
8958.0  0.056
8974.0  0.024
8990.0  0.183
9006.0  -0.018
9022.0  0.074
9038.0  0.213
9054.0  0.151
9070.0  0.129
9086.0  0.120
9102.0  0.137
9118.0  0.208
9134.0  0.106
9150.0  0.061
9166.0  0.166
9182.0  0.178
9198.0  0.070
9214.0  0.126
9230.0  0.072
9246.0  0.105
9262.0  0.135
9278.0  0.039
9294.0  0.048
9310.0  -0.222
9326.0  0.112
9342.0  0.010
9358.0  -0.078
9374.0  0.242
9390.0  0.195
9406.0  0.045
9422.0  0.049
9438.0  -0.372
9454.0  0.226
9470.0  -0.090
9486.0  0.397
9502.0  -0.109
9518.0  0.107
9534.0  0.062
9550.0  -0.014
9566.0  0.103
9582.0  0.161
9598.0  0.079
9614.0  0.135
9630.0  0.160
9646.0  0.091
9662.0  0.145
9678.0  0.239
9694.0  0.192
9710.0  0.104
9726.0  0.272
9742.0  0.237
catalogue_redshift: 0.76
